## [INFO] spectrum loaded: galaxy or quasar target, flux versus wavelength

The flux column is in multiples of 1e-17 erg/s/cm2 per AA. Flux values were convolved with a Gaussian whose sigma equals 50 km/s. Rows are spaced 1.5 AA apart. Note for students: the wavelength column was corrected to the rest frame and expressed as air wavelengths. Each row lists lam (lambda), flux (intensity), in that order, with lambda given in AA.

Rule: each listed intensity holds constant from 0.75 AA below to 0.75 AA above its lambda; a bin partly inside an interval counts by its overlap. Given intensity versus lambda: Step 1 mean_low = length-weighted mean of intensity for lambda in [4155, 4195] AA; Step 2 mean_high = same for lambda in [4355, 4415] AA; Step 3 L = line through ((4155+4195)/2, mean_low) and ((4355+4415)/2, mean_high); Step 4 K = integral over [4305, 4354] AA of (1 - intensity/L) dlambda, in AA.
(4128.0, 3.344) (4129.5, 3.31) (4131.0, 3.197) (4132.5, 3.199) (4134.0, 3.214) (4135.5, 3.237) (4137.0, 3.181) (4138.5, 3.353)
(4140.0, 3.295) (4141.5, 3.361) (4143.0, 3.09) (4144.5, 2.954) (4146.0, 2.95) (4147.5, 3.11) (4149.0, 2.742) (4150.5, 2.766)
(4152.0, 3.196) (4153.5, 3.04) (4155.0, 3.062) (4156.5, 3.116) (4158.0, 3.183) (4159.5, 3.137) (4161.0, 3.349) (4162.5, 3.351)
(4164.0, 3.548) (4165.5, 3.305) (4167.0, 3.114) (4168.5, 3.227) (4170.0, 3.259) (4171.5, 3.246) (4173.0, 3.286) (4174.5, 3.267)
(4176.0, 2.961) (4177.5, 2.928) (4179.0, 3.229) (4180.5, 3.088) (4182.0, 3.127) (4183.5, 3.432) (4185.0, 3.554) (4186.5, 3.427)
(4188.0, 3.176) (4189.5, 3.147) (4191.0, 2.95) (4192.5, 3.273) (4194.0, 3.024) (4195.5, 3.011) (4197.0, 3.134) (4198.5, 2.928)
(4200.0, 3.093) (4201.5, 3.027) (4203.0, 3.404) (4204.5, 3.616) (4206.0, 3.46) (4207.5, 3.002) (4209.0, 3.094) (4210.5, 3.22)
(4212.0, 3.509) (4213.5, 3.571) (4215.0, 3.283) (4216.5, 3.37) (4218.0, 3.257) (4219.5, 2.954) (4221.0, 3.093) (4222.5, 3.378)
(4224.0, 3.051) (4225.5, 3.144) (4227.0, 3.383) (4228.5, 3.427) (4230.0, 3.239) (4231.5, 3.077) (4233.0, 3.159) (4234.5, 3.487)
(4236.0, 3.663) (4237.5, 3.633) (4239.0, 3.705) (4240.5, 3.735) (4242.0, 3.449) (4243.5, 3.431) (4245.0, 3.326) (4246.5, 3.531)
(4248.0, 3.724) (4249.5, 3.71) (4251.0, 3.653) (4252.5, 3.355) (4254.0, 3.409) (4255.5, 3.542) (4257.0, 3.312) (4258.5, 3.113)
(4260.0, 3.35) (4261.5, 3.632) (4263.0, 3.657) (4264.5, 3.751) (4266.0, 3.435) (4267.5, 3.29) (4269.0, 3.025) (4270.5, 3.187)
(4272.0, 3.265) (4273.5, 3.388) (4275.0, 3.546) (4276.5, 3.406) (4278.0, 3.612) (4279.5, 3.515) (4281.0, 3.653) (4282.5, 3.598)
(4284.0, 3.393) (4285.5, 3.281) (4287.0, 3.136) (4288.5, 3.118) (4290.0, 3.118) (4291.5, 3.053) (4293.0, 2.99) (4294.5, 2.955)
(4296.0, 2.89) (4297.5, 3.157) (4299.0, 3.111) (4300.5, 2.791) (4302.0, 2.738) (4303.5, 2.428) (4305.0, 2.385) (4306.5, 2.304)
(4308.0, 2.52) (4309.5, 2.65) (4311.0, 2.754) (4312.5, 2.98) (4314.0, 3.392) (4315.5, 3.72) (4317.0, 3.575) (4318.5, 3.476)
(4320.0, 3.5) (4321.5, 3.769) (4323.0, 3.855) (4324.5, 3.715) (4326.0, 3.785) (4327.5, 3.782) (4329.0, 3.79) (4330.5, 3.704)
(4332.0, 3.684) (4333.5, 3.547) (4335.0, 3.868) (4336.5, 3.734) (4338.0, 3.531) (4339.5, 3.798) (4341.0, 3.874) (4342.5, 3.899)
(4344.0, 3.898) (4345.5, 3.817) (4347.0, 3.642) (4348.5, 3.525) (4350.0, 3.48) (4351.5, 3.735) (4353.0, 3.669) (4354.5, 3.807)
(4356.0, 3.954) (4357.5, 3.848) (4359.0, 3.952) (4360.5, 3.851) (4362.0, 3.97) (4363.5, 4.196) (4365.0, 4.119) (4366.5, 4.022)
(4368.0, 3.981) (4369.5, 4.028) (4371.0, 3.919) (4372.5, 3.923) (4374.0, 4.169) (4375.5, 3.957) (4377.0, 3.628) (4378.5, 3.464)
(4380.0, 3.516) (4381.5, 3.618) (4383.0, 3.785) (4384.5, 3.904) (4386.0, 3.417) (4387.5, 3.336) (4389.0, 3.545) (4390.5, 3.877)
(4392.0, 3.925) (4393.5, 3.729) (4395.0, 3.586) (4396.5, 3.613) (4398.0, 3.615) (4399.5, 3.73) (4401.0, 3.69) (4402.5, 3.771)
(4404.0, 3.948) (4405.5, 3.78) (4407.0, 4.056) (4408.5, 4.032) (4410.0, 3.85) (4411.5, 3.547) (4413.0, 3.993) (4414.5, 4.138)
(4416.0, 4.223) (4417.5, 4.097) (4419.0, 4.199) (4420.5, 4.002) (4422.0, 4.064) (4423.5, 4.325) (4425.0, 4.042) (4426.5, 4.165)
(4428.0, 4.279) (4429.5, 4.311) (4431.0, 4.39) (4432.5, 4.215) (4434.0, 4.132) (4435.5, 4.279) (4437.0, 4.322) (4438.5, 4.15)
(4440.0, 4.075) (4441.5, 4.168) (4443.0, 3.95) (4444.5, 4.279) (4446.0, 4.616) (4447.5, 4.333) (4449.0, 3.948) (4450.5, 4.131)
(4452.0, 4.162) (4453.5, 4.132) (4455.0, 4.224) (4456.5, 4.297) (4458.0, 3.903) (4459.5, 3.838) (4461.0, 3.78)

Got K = 2.0 AA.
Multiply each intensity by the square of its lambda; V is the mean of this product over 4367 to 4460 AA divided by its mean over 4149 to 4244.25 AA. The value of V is 1.35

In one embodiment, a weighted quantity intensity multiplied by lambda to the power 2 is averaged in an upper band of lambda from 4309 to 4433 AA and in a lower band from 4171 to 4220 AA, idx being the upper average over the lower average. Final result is 1.3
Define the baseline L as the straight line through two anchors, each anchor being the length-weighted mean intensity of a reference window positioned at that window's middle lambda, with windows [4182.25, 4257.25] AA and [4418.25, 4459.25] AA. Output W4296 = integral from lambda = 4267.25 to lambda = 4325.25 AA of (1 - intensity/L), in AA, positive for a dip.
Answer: 7.07 AA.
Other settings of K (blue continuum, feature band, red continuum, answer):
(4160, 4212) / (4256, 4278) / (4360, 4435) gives 0.6 AA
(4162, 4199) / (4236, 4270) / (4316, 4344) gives -0.4 AA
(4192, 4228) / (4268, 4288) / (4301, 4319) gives -2.5 AA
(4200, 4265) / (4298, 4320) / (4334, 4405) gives 4.1 AA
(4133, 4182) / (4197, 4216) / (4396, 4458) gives 0.4 AA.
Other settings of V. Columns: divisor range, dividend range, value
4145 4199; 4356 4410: 1.33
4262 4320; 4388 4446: 1.34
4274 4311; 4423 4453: 1.48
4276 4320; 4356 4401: 1.27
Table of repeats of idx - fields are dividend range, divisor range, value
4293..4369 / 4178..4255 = 1.11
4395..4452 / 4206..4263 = 1.31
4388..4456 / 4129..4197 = 1.43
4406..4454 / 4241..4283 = 1.29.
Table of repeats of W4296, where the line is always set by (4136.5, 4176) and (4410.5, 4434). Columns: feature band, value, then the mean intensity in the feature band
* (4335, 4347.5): 0.2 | 3.78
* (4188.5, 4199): 0.7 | 3.07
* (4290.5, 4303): 2.5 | 2.95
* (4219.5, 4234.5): 0.9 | 3.22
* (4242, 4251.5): -0.2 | 3.55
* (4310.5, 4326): 1.1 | 3.5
